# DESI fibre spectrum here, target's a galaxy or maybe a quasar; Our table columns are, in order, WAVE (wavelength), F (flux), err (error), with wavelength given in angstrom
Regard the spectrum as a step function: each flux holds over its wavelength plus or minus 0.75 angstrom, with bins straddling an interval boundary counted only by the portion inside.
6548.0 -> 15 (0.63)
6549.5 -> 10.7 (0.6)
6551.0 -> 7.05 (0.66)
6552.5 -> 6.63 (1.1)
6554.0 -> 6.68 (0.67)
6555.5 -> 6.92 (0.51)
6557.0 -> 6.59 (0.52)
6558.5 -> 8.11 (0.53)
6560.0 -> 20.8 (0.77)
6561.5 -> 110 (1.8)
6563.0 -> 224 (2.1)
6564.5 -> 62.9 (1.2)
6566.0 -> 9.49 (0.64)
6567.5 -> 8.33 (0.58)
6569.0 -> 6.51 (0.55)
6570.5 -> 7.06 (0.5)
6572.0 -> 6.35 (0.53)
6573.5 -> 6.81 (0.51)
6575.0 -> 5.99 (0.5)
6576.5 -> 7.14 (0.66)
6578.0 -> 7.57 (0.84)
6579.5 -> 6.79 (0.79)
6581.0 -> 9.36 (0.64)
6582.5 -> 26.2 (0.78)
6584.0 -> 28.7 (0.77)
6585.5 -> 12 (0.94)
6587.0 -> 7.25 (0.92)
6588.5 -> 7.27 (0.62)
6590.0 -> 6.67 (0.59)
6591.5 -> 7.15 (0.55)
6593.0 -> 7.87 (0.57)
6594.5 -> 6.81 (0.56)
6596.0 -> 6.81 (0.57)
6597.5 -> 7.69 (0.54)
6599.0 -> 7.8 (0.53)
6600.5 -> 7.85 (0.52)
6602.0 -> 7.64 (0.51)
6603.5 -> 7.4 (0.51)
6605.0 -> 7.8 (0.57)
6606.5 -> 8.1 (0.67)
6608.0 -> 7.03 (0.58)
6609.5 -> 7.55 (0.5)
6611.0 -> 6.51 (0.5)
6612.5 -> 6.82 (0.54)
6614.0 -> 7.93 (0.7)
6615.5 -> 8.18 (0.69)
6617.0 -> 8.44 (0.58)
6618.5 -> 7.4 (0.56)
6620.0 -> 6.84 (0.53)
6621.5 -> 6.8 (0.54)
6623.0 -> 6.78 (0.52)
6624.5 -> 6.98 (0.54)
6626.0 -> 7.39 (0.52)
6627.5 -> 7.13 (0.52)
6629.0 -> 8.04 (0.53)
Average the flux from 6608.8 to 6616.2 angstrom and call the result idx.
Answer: 7.39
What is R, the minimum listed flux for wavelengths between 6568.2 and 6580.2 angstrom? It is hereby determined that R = 5.99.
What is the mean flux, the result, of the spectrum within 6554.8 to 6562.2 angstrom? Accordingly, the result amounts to 30.1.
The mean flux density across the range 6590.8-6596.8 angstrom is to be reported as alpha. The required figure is 7.16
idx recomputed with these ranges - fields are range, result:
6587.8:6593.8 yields 7.24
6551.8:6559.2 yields 6.98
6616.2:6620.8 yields 7.56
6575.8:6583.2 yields 11.3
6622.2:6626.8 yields 7.05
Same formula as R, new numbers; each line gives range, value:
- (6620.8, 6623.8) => 6.78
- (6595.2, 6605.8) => 6.81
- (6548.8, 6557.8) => 6.59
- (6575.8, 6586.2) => 6.79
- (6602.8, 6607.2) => 7.4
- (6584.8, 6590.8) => 6.67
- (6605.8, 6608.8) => 7.03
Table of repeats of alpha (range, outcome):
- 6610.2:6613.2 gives 6.68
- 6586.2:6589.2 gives 7.34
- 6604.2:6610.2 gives 7.62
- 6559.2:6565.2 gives 104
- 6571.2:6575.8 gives 6.4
